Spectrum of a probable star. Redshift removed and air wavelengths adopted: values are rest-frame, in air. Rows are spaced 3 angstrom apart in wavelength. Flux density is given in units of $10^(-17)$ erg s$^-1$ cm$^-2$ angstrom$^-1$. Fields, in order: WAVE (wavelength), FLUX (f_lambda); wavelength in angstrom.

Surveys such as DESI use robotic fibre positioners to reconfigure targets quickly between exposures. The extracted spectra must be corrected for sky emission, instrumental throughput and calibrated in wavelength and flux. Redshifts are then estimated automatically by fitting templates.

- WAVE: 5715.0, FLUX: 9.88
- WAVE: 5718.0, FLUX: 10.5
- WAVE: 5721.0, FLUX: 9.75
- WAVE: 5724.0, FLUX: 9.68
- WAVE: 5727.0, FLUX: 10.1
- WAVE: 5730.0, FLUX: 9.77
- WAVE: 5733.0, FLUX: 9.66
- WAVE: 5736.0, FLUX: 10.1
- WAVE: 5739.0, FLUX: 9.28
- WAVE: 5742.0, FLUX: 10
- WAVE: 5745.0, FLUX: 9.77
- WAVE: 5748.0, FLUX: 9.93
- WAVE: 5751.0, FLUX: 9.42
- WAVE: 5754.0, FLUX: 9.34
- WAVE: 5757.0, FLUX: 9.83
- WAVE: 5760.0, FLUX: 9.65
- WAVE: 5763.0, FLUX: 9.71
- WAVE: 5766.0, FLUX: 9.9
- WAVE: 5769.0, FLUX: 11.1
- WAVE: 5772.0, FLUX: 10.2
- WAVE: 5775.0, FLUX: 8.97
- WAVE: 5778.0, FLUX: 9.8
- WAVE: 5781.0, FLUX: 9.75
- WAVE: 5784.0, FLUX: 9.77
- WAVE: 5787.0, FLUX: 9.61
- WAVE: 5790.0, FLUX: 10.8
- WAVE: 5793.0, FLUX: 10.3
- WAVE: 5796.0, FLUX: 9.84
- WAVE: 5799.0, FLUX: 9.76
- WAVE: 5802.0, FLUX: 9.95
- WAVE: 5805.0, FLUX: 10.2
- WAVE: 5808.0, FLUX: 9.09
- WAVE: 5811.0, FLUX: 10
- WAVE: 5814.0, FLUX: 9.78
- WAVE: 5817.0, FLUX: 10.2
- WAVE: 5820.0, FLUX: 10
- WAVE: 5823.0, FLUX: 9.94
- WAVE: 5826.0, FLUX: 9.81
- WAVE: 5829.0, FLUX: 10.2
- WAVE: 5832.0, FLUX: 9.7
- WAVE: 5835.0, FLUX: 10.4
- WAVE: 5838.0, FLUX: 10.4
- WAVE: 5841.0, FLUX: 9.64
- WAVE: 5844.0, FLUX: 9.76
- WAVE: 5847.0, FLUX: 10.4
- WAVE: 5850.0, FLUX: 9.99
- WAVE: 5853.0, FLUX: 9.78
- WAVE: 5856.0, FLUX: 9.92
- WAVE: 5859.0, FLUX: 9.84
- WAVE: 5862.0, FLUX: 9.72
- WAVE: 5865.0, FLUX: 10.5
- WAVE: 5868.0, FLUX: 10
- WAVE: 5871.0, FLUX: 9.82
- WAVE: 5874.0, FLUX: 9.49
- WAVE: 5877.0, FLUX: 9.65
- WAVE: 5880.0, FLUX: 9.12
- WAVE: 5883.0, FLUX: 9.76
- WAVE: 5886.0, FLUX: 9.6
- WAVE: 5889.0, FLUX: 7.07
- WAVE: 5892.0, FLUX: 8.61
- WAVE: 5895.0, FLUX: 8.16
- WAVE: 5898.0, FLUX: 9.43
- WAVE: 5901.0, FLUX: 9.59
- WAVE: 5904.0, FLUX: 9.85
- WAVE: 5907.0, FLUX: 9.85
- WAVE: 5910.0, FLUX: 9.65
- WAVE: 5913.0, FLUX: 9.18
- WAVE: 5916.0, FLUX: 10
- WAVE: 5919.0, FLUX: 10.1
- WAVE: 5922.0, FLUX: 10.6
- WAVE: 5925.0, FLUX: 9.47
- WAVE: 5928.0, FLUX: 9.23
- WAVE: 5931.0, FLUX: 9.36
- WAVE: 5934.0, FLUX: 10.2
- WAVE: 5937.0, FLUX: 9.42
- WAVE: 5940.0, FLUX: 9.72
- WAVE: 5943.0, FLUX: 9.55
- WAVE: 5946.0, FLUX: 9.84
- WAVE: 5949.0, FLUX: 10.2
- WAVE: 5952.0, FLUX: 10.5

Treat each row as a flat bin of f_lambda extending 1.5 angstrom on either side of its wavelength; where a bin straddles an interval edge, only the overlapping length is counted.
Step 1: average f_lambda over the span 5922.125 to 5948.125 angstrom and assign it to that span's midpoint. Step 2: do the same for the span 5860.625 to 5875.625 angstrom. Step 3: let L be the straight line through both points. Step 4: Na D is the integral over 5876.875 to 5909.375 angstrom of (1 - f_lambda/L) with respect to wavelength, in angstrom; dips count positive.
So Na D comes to 2.2 angstrom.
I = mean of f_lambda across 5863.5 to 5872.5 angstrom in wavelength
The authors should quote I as 10.1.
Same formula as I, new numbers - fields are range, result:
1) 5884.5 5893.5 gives 8.43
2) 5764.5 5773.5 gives 10.4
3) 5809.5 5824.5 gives 9.98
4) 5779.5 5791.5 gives 9.98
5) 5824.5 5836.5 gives 10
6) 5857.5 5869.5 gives 10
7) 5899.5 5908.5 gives 9.76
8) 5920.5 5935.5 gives 9.77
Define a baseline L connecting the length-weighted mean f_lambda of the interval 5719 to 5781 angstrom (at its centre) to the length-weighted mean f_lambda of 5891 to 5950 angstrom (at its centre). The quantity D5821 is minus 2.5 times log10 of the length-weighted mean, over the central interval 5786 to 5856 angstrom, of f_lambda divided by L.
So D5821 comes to -0.03 mag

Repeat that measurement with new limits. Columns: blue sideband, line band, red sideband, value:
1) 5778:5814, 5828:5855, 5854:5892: -0.04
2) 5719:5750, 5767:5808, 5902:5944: -0.02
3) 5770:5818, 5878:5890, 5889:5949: 0.07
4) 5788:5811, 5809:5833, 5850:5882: 0.00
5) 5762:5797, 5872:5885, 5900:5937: 0.03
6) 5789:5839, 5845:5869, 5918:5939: -0.01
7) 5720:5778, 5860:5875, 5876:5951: -0.04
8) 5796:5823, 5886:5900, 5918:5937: 0.16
